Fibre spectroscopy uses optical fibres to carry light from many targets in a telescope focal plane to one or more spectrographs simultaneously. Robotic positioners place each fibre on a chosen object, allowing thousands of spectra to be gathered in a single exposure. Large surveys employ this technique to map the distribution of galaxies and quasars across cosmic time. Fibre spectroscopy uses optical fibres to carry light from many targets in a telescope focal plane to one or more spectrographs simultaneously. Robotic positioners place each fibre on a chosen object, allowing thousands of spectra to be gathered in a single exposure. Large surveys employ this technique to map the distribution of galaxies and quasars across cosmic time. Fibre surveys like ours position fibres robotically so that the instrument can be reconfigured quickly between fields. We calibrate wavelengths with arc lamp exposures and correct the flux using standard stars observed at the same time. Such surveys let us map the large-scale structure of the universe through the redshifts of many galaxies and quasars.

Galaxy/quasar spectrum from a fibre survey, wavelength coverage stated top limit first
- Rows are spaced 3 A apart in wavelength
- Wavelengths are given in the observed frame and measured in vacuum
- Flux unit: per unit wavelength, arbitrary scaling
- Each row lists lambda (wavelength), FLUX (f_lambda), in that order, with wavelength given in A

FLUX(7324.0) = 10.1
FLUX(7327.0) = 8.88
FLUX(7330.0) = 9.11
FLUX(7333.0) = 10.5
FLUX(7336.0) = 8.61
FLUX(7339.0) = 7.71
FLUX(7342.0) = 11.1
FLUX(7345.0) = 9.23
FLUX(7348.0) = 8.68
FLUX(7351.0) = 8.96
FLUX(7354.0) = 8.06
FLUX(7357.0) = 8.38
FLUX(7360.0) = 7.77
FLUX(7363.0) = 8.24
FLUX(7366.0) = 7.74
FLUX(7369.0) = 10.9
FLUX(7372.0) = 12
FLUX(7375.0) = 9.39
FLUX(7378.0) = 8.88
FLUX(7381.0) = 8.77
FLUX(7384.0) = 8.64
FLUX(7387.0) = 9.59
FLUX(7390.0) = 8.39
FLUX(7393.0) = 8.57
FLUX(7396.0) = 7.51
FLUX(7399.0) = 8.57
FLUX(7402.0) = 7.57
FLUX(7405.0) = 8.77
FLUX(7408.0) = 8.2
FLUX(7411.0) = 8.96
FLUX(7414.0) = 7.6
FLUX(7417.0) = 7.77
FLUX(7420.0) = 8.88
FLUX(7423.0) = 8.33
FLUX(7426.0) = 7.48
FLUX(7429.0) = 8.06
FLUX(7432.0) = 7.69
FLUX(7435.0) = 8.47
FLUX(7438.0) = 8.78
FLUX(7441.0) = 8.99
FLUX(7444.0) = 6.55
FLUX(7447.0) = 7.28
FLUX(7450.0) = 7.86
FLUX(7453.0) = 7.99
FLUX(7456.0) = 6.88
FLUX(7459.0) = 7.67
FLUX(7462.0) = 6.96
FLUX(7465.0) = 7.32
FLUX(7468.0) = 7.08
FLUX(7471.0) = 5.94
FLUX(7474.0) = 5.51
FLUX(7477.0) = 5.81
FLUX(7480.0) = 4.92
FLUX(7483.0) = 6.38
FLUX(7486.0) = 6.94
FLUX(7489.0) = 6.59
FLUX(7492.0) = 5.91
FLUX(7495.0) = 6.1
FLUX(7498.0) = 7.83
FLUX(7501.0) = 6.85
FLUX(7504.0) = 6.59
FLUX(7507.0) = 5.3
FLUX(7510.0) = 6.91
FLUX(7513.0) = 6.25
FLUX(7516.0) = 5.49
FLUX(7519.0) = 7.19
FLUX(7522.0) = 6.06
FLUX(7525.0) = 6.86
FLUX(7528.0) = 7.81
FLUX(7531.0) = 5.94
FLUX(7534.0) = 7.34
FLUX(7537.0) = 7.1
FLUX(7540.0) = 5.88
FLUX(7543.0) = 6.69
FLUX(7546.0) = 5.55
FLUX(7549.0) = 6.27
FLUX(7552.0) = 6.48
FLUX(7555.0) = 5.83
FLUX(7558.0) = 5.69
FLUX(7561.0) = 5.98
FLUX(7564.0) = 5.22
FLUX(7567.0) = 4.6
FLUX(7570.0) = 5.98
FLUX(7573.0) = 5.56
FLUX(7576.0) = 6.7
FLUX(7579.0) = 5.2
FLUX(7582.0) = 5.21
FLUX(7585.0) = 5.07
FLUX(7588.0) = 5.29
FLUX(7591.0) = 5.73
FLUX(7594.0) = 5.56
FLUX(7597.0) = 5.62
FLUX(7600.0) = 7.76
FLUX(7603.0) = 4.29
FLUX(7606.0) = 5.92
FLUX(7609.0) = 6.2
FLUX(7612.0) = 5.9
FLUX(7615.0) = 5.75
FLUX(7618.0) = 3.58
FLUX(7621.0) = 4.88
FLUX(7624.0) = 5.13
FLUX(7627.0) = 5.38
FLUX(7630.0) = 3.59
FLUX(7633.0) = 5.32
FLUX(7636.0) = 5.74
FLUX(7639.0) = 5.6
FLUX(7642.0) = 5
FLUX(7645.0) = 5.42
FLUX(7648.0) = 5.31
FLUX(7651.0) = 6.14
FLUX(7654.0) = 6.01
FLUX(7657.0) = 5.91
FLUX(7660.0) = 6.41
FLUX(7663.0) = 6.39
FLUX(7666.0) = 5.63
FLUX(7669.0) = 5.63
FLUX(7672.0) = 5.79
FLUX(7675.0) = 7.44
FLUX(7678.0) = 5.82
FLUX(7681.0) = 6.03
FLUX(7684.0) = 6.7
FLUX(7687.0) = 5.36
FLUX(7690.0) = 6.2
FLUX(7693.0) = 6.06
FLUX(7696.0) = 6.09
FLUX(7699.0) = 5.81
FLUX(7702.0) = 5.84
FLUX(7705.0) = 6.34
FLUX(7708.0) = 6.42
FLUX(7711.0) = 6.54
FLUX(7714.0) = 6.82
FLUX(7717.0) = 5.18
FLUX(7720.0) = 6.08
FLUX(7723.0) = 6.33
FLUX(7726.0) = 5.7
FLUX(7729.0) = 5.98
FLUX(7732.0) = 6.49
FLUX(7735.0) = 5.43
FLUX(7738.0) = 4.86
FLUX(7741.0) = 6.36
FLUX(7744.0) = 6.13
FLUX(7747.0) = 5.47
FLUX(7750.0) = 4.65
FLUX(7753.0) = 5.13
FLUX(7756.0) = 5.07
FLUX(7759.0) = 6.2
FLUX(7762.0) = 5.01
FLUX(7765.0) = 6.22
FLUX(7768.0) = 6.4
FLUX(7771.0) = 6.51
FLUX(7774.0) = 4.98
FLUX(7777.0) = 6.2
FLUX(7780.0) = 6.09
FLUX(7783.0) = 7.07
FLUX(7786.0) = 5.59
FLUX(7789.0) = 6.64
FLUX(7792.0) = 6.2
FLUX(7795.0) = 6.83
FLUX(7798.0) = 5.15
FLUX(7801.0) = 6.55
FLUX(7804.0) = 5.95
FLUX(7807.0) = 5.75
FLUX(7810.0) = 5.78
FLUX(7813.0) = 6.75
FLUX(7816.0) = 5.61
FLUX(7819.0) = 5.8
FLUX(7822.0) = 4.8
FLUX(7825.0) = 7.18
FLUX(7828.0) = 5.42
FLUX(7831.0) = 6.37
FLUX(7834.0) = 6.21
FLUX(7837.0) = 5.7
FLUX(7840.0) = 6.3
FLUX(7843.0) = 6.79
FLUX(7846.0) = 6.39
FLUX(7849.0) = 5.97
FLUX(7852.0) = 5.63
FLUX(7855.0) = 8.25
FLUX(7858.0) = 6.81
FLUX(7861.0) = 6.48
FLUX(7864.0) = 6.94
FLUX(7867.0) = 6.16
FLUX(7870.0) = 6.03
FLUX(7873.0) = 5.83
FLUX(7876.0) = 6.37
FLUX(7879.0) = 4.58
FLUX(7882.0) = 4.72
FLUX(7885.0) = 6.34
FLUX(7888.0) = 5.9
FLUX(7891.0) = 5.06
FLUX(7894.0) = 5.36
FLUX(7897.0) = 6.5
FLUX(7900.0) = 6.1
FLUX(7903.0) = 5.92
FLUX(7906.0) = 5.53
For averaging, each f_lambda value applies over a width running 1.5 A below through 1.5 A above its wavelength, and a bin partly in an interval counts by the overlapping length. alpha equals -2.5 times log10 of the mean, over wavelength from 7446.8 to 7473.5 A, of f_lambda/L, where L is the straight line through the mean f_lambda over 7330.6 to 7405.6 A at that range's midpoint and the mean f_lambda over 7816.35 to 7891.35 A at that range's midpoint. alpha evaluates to 0.171 mag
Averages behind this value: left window 8.91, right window 6.09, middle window 7.15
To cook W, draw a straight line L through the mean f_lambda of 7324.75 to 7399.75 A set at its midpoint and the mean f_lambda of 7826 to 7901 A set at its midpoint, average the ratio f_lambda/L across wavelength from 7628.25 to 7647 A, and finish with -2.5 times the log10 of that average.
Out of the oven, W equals 0.399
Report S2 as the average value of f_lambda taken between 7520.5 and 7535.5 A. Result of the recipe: 6.8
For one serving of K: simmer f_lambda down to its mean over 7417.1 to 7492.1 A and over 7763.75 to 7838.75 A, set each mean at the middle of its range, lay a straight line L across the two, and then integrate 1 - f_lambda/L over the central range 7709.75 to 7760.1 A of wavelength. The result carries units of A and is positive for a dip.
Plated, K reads 4.1 A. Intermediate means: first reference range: 7.25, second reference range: 6.07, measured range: 5.78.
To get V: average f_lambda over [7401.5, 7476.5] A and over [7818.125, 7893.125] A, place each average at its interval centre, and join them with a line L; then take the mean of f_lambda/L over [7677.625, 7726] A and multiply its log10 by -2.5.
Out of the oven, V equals 0.098 mag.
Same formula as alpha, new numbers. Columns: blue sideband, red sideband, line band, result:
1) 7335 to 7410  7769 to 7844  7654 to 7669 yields 0.16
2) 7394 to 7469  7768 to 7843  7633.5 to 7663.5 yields 0.19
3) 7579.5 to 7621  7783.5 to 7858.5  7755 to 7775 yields 0.04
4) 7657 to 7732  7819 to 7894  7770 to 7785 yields -0.01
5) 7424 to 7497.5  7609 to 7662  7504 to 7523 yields 0.06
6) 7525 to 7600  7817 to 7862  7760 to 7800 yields 0.02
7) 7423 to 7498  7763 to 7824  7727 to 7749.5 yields 0.08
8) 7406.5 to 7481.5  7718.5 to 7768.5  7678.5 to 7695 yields 0.00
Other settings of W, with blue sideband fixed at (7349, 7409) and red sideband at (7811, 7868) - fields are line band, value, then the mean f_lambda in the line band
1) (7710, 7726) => 0.134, 6.13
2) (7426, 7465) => 0.089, 7.74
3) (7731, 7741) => 0.205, 5.66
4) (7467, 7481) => 0.374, 5.84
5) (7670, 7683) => 0.145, 6.26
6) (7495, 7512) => 0.215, 6.63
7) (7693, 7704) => 0.183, 5.95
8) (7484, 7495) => 0.260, 6.42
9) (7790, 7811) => 0.078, 6.05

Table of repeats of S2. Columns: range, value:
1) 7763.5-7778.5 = 6.06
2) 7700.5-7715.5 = 6.39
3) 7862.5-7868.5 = 6.55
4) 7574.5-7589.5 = 5.49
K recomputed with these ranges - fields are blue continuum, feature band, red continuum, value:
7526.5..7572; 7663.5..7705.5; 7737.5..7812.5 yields -0.4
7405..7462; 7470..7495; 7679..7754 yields 5.3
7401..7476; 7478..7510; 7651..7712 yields 4.2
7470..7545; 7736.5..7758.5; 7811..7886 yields 2.8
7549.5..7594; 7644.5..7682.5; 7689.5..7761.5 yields -1.6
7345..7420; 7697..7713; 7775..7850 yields 1.3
